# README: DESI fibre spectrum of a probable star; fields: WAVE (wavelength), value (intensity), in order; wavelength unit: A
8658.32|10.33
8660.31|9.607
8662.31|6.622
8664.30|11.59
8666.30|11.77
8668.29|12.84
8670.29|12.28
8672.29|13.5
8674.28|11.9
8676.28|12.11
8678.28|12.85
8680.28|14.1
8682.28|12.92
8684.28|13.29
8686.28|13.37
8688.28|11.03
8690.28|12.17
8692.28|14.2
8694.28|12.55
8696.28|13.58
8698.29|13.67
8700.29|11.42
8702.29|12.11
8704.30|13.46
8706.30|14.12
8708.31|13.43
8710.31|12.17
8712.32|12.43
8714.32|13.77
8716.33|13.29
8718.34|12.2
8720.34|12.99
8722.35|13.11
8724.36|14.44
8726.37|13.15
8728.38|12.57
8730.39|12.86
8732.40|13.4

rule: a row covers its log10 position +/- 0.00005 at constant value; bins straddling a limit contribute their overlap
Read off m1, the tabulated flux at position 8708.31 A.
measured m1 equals 13.43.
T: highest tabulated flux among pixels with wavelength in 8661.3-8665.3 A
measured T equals 11.59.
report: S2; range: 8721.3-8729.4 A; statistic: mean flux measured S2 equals 13.3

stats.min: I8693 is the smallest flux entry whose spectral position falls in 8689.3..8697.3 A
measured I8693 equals 12.17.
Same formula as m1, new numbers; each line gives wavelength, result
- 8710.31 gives 12.17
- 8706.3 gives 14.12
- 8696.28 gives 13.58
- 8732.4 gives 13.4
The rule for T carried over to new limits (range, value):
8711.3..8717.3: 13.77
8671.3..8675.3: 13.5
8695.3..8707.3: 14.12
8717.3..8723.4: 13.11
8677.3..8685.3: 14.1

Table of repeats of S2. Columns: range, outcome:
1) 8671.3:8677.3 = 12.5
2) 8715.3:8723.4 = 12.9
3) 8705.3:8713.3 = 13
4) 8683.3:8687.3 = 13.3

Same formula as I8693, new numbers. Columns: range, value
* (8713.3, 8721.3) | 12.2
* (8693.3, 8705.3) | 11.42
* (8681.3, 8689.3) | 11.03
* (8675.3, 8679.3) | 12.11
